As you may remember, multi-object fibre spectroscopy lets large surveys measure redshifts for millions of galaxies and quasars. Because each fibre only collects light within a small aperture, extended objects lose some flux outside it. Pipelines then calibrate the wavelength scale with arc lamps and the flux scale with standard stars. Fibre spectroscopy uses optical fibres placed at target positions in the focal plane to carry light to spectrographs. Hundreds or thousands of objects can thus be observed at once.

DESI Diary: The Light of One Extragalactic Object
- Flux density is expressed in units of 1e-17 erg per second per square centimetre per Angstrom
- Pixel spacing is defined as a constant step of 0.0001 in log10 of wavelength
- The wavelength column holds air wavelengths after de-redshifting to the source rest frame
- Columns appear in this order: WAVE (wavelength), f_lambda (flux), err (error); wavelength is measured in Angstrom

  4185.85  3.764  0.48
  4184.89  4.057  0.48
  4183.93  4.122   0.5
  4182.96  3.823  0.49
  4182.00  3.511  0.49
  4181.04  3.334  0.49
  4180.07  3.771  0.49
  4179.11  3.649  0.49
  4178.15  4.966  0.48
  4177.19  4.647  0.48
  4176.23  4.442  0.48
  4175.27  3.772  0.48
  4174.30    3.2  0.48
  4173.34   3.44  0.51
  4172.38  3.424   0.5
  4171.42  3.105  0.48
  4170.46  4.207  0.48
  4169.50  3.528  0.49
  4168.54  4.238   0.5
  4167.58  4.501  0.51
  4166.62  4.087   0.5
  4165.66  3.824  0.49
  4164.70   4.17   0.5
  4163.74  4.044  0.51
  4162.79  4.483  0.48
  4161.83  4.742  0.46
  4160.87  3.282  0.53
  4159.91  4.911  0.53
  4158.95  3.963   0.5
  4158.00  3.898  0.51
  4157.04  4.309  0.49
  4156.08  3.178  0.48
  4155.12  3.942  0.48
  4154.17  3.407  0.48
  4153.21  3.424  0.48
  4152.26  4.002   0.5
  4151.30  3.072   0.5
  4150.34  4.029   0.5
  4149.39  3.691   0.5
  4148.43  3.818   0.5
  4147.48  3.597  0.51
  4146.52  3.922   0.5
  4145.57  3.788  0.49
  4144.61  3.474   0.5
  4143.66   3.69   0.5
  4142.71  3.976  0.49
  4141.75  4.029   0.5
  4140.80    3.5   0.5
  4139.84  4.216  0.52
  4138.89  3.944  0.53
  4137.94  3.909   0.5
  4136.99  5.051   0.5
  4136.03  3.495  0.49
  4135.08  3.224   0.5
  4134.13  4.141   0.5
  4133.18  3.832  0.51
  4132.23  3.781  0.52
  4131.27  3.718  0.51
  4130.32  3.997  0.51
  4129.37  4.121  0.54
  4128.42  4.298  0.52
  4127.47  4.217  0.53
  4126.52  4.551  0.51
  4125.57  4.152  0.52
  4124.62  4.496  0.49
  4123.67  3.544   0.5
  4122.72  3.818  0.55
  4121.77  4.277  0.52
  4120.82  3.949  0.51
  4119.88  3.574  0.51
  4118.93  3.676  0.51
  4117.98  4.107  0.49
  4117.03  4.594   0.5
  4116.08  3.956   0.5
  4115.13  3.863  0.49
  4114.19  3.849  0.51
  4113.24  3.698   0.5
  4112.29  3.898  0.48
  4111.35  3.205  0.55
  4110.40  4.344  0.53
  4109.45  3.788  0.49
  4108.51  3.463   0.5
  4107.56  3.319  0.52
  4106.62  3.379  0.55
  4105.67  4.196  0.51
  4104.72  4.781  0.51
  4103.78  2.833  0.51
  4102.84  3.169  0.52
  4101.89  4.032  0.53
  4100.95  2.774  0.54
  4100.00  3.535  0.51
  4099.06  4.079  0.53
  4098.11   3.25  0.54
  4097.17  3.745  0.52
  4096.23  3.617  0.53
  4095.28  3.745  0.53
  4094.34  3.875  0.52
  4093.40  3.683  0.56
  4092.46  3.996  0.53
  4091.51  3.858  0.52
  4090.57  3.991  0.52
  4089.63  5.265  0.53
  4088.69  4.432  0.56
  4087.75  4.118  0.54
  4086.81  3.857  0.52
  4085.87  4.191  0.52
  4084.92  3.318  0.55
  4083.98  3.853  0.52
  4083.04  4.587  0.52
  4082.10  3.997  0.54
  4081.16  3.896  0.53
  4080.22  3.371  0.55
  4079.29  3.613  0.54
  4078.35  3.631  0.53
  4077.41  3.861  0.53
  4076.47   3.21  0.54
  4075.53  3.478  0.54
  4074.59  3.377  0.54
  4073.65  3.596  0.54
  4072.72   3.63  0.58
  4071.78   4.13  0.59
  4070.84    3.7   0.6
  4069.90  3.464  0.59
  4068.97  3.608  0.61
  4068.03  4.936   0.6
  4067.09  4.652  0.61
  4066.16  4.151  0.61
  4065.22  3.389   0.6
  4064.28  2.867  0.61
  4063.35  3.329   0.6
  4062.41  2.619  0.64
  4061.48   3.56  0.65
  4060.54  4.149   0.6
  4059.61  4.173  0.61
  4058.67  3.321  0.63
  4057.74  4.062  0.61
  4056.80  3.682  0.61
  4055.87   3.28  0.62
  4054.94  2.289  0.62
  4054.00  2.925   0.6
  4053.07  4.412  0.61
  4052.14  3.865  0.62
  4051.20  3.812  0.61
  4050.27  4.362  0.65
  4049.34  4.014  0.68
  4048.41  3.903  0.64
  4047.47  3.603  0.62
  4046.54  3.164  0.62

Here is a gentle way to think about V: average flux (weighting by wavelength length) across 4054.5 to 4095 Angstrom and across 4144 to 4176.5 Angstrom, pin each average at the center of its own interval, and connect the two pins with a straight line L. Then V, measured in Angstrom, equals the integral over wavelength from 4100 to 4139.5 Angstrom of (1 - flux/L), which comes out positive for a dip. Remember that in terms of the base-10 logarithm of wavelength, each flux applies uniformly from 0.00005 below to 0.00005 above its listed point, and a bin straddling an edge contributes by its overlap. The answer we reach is -0.7 Angstrom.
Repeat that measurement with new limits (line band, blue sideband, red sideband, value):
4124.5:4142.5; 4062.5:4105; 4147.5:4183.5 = -0.9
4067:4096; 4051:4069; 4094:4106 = -1.9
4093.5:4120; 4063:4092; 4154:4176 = 1.0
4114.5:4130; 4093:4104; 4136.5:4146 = -1.2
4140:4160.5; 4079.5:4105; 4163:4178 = 0.6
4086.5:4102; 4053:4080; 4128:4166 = -0.7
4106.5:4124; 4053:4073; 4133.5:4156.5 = -0.4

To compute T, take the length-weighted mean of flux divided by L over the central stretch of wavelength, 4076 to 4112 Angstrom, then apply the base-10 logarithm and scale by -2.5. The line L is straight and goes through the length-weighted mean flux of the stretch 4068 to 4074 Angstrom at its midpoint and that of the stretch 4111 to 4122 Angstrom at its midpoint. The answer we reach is 0.02 mag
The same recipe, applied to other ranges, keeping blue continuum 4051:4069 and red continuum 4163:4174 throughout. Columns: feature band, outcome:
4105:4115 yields 0.00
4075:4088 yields -0.02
